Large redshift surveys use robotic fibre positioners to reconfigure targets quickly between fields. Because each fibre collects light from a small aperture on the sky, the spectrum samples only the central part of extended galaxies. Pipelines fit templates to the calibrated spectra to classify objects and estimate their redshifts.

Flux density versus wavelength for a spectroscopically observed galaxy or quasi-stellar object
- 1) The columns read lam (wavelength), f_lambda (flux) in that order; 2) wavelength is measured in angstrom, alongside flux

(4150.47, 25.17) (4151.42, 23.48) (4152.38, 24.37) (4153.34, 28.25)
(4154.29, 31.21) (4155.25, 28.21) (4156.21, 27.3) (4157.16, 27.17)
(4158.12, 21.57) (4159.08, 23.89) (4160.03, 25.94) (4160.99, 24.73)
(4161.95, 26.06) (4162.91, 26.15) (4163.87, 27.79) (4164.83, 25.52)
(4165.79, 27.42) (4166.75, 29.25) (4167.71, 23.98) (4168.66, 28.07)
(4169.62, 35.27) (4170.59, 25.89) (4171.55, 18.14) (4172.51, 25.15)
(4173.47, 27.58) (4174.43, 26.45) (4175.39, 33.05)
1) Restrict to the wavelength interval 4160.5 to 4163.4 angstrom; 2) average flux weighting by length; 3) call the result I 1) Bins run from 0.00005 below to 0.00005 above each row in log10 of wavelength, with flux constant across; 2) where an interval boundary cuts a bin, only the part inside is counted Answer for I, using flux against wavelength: 25.6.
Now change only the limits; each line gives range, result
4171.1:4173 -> 21.8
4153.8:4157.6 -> 28.5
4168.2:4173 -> 26.5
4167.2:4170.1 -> 29.2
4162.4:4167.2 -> 27.2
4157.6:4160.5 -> 23.9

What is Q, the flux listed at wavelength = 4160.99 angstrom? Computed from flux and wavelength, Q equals 24.73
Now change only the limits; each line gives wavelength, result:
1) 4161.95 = 26.06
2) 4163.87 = 27.79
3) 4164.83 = 25.52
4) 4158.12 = 21.57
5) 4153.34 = 28.25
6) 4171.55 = 18.14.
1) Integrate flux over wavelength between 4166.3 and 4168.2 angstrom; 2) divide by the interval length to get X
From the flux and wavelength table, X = 26.7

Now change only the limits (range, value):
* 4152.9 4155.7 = 29.3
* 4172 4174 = 26.3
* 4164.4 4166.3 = 26.5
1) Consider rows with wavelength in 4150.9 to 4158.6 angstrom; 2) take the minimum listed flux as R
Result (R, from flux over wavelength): 21.57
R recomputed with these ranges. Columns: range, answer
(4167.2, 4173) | 18.14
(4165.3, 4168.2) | 23.98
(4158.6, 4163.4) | 23.89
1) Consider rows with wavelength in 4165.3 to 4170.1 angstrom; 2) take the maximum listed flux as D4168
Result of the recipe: 35.27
